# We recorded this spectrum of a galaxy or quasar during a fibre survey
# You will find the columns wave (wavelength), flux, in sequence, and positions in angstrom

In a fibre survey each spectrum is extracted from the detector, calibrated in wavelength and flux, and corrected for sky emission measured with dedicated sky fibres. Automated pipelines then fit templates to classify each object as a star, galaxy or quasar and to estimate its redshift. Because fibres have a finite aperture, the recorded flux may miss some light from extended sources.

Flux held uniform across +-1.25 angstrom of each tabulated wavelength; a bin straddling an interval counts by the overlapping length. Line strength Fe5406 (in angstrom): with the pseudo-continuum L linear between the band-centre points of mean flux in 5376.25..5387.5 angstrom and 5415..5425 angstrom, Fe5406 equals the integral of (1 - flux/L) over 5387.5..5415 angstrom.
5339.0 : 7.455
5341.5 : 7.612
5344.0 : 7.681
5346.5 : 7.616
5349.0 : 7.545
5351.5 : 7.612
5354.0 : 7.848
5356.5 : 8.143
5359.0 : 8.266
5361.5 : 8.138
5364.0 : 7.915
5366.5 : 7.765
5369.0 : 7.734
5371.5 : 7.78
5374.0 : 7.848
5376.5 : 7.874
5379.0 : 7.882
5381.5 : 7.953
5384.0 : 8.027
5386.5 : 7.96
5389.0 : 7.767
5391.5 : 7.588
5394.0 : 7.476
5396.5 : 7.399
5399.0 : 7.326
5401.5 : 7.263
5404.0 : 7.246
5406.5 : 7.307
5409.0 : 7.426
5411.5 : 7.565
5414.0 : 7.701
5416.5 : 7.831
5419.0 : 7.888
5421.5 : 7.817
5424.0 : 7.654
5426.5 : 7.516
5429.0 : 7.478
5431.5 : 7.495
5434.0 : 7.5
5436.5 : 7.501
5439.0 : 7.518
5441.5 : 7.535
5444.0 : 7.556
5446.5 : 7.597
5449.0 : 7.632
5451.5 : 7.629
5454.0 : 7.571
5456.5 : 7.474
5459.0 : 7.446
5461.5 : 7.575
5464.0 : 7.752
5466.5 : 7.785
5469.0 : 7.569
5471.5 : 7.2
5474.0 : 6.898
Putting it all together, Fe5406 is 1.42 angstrom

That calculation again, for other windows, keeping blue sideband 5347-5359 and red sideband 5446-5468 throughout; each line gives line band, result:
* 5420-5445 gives 0.3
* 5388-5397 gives 0.2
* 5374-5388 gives -0.3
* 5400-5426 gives 0.4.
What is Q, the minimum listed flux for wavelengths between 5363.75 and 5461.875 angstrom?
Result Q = 7.246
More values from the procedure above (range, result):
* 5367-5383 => 7.734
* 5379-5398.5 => 7.399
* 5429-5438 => 7.478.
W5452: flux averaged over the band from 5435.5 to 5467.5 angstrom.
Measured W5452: 7.58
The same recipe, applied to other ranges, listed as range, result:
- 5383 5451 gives 7.58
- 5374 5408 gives 7.63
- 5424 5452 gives 7.54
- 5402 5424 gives 7.59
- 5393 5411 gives 7.36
